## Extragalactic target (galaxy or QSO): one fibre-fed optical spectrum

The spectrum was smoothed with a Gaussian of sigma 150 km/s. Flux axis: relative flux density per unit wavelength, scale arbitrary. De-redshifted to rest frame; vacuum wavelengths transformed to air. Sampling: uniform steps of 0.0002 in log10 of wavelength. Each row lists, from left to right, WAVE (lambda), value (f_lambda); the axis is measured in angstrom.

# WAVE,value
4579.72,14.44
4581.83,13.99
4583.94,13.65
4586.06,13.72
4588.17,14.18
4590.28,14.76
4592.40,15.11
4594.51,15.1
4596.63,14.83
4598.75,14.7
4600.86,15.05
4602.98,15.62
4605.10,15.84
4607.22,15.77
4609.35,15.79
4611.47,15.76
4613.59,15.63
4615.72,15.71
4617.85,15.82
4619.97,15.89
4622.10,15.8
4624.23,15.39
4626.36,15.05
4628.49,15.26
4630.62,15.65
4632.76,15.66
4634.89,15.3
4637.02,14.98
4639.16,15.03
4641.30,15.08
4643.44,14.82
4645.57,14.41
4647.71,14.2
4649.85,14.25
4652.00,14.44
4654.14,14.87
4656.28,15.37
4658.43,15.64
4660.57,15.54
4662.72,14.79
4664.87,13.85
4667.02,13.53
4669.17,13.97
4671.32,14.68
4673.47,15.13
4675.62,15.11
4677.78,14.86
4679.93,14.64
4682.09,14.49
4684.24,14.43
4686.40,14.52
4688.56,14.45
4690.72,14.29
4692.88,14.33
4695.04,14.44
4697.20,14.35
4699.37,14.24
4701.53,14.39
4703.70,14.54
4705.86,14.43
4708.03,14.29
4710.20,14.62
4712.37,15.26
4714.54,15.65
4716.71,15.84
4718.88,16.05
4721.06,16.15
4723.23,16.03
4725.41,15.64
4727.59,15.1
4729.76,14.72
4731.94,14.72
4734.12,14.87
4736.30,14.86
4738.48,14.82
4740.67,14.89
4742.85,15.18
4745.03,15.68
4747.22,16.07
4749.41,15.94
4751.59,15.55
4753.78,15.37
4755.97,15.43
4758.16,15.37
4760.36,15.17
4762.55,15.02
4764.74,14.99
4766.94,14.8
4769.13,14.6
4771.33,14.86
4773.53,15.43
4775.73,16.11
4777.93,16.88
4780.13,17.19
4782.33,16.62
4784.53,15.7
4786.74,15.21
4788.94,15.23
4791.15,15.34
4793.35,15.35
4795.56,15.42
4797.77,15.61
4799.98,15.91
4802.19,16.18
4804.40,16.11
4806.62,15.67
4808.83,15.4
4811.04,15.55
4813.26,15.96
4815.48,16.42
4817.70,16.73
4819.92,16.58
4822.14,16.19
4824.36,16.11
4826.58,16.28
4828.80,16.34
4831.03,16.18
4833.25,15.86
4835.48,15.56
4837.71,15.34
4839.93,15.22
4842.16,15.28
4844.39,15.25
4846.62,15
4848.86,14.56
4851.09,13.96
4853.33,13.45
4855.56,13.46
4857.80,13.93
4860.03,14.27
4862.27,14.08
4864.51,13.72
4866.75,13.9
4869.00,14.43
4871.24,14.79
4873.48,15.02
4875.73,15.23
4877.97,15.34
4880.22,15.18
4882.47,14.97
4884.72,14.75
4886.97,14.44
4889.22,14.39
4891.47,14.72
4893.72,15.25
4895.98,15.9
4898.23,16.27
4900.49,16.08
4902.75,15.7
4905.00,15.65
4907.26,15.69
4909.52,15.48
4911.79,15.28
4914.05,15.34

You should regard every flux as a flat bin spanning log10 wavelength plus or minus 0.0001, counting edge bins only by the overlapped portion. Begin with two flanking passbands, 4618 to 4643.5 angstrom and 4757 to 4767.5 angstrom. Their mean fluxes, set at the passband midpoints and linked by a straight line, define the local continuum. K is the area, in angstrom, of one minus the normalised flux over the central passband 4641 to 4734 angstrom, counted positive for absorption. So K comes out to 2.7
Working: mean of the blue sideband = 15.4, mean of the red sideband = 15.1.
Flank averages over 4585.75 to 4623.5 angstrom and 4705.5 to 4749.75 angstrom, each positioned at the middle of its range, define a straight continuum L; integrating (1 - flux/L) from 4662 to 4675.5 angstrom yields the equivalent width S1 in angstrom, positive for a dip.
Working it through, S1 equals 0.8 angstrom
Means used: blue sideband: 15.3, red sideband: 15.3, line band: 14.4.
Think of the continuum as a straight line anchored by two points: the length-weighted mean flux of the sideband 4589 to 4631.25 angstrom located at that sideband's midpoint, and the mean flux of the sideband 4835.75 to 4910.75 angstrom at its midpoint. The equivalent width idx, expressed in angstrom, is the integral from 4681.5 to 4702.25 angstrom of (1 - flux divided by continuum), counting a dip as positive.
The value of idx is 1.2 angstrom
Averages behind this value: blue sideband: 15.4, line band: 14.4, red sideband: 14.9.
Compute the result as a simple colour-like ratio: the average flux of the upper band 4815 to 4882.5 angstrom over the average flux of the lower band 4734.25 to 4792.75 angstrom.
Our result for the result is 1.0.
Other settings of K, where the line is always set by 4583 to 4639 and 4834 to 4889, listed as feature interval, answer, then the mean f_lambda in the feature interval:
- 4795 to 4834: -3.4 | 16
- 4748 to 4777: -0.8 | 15.3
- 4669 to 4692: 0.7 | 14.6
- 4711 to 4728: -0.8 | 15.7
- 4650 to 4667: 0.4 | 14.8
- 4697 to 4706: 0.4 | 14.4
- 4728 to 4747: -0.1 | 15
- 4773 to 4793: -1.5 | 16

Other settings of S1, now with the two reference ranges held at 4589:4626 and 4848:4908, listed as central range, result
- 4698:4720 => 0.4 angstrom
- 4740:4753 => -0.4 angstrom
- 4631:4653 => 0.7 angstrom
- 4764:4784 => -0.9 angstrom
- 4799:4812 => -0.7 angstrom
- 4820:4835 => -1.3 angstrom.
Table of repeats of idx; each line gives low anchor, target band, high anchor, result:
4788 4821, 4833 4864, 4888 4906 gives 2.11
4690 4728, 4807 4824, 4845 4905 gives -1.45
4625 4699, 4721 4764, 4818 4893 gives -1.34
